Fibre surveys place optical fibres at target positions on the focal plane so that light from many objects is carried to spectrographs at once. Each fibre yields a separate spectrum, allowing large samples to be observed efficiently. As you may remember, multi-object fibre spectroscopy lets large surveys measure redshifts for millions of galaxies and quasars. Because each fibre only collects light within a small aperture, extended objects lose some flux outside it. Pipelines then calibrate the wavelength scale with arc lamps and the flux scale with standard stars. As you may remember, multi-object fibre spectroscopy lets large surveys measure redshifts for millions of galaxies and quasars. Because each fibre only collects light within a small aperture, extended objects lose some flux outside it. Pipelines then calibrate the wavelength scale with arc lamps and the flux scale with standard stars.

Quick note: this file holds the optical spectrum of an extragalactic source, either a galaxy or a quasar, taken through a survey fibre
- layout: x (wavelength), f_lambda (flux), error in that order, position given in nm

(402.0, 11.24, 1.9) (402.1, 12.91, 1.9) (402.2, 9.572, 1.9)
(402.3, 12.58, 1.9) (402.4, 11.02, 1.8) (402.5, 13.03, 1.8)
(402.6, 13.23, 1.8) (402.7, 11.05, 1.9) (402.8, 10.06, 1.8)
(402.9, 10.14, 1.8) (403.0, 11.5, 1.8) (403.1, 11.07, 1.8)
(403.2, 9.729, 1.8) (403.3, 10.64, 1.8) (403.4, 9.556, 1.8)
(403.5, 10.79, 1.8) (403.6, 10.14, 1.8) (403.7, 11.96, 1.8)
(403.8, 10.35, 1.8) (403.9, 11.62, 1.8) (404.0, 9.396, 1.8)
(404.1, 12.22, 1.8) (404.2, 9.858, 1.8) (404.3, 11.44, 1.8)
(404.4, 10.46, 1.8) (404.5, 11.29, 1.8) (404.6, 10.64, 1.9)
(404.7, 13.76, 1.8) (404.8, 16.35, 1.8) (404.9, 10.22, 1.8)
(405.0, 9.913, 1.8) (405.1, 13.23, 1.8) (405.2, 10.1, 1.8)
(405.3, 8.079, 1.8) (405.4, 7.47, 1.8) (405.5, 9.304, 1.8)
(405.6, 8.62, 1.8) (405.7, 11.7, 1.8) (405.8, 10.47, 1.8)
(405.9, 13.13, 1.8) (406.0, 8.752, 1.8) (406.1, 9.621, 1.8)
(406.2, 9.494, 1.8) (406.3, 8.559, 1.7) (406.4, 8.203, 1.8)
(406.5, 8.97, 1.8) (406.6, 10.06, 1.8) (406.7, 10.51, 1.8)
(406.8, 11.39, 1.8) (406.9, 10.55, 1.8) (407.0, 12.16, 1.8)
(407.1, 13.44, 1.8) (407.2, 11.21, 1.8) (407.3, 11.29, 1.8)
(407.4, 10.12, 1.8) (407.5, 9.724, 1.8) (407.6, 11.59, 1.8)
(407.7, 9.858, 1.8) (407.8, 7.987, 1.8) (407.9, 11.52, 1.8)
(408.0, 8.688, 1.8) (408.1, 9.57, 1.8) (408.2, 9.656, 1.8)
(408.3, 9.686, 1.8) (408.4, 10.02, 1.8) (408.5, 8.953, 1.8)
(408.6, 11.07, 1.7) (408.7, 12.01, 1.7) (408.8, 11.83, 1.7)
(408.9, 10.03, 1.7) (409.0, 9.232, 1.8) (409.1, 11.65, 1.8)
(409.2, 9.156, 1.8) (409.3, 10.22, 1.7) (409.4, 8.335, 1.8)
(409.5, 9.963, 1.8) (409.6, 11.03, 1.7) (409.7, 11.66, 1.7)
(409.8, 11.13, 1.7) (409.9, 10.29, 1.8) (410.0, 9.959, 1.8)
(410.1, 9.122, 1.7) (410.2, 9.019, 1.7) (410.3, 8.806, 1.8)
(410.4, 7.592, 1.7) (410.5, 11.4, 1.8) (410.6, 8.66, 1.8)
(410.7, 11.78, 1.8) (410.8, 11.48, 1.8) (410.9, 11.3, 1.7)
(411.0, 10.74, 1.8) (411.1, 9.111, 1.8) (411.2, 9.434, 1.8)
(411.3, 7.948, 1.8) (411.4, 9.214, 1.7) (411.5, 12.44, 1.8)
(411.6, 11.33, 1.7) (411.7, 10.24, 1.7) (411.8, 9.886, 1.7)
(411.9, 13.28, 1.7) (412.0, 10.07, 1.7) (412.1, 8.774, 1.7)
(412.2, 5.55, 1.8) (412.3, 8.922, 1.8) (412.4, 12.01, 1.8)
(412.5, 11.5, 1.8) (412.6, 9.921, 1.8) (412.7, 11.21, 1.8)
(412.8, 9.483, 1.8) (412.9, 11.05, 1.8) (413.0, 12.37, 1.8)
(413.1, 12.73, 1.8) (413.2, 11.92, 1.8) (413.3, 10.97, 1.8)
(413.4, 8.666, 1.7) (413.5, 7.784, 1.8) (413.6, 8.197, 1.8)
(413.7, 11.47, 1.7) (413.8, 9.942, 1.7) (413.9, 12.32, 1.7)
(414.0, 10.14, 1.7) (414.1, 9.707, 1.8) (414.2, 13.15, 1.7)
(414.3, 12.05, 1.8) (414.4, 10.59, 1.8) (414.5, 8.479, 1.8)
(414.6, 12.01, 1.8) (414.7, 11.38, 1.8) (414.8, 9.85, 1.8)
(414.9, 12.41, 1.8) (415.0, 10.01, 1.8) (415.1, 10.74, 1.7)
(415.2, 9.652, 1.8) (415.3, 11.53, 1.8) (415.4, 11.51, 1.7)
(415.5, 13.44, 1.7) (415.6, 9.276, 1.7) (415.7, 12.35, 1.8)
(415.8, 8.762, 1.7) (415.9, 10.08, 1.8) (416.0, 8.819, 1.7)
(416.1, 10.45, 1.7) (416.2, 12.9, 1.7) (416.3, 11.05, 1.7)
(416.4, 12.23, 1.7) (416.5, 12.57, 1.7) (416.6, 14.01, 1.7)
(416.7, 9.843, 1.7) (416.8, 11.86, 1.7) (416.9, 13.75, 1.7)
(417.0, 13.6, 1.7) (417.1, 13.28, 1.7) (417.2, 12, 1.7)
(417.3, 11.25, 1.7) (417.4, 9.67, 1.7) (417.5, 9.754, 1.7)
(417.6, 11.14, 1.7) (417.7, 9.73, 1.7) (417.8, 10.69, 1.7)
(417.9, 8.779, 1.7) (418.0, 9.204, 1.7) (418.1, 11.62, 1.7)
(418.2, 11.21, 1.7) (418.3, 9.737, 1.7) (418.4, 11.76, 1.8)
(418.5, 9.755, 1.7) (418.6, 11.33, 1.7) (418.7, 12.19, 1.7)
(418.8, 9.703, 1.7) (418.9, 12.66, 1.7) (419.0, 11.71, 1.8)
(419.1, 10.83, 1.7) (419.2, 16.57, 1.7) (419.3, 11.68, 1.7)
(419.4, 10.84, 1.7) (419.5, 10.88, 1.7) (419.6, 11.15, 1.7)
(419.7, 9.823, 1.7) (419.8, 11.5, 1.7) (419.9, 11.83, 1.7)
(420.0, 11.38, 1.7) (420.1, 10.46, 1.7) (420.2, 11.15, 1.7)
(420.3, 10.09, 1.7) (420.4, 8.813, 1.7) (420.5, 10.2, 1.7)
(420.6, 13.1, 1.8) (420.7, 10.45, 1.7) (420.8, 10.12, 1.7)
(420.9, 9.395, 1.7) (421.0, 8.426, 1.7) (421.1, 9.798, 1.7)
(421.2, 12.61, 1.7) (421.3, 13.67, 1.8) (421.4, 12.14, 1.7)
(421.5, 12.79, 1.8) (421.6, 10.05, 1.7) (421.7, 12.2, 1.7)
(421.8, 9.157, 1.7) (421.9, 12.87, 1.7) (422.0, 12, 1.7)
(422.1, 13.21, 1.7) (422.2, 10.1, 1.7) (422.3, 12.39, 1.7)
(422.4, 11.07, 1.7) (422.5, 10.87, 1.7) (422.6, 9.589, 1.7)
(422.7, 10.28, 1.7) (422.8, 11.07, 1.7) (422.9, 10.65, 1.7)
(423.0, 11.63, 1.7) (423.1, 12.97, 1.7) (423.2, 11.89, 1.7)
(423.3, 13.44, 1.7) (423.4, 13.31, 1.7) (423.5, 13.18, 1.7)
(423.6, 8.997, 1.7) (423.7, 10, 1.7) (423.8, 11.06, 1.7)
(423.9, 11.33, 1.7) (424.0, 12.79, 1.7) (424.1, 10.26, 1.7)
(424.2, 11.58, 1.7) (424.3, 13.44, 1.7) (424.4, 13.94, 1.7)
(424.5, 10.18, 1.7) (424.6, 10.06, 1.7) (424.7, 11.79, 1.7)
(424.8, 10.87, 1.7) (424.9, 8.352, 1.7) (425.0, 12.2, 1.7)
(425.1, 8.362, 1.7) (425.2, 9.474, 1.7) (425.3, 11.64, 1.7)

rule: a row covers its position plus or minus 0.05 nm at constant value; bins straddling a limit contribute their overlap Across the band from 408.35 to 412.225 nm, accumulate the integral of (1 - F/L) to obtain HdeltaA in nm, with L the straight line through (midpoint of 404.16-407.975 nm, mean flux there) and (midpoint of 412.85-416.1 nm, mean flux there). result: 0.19 nm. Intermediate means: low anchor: 10.5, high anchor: 10.7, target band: 10.1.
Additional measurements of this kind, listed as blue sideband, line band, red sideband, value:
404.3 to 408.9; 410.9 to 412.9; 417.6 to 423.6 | 0.119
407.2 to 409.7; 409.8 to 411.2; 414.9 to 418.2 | 0.062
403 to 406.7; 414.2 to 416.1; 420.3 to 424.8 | 0.034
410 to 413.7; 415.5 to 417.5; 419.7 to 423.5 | -0.149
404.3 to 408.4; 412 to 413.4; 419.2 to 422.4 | 0.047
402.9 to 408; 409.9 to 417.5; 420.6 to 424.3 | 0.195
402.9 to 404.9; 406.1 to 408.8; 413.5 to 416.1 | 0.178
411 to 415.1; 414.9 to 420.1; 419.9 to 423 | -0.227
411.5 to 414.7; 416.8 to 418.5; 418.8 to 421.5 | -0.014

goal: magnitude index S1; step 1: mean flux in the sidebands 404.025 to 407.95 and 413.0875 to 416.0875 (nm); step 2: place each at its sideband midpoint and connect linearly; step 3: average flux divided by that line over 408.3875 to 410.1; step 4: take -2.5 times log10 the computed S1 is 0.03 mag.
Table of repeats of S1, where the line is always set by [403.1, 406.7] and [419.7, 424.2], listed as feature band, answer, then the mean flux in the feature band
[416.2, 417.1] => -0.135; 12.4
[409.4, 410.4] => 0.084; 9.89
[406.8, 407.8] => -0.039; 11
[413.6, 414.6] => 0.008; 10.8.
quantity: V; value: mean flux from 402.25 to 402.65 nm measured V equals 12.5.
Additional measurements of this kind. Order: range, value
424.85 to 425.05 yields 10.3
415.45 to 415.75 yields 11.7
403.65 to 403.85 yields 11.2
